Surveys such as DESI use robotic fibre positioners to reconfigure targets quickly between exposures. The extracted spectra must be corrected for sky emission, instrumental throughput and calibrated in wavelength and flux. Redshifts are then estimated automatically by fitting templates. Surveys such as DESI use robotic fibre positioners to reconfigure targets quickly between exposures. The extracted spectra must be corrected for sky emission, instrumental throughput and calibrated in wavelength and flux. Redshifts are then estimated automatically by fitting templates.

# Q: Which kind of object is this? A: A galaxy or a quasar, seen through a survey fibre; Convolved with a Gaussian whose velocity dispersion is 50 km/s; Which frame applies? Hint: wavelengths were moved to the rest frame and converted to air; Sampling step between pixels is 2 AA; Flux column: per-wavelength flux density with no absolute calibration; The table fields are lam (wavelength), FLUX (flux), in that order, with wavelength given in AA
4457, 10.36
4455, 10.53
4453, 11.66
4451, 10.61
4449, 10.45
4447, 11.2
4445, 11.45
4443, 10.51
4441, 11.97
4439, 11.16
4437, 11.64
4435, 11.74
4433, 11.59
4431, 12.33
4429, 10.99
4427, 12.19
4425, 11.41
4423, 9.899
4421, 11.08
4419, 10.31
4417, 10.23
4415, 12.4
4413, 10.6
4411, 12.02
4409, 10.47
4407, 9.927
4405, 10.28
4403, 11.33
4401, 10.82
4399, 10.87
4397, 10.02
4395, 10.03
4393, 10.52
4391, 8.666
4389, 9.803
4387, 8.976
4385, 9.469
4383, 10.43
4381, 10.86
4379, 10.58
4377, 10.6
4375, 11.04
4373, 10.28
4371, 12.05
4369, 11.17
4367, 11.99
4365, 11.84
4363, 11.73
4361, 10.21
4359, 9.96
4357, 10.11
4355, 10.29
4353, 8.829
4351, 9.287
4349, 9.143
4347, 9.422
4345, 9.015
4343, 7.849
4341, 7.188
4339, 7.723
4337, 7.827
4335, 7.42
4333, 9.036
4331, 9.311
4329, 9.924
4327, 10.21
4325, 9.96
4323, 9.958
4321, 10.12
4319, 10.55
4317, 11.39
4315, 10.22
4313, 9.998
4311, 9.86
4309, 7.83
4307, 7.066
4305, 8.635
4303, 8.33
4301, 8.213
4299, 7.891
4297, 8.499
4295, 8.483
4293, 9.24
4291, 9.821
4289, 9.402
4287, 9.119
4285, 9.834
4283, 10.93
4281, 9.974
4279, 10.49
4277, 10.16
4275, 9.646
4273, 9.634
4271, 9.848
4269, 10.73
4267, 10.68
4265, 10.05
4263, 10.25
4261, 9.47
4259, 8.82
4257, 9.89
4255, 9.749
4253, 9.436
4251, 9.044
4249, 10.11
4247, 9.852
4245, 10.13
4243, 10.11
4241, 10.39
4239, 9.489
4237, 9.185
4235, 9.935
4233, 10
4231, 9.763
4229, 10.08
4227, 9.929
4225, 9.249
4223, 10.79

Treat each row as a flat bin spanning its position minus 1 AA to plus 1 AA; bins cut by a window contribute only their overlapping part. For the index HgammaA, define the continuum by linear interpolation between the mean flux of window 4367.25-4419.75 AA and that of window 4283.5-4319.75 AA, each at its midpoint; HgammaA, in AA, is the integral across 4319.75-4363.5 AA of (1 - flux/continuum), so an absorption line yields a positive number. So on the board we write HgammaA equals 2.2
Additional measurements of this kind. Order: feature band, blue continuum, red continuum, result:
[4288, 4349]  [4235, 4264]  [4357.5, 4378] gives 8.6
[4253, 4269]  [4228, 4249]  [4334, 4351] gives -0.6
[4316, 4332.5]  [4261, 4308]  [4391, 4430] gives -0.5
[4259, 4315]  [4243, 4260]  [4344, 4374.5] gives 2.7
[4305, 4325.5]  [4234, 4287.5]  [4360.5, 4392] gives 1.2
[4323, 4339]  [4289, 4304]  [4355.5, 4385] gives 1.0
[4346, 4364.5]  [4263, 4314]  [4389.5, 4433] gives 0.4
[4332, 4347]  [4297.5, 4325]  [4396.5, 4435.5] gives 2.5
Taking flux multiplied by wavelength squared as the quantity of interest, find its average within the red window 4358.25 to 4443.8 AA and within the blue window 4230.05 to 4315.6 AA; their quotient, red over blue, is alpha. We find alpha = 1.21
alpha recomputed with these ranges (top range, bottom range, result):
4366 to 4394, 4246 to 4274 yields 1.12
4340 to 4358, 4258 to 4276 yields 0.95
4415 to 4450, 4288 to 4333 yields 1.27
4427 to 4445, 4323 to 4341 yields 1.36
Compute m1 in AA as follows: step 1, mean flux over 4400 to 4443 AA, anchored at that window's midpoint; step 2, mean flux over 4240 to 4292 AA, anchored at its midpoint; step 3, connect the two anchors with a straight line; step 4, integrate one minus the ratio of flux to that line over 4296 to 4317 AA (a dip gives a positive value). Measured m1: 3.0 AA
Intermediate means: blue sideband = 9.91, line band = 8.78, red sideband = 11.1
